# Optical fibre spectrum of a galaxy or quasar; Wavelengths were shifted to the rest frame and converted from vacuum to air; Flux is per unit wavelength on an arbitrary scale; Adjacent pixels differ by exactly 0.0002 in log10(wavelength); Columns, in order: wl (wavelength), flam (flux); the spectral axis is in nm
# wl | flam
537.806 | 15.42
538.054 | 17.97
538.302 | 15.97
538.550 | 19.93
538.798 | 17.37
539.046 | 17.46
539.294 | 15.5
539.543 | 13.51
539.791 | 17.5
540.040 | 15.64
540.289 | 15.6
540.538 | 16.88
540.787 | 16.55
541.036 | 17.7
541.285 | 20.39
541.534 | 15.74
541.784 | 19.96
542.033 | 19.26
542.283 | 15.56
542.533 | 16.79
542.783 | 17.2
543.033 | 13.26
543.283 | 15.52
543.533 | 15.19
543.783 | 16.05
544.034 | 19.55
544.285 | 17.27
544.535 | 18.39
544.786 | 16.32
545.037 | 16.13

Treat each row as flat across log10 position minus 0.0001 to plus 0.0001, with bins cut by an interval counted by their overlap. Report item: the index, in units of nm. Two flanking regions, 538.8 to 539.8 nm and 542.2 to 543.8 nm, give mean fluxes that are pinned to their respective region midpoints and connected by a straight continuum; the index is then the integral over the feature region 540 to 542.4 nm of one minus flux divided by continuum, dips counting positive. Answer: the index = -0.24 nm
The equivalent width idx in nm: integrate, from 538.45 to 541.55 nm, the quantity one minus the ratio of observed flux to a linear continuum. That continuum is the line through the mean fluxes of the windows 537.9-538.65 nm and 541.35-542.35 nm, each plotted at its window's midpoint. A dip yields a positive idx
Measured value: 0.16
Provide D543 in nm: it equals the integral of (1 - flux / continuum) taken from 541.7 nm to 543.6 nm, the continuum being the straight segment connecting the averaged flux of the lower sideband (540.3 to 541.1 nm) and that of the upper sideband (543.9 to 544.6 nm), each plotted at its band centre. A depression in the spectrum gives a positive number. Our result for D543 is 0.12 nm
